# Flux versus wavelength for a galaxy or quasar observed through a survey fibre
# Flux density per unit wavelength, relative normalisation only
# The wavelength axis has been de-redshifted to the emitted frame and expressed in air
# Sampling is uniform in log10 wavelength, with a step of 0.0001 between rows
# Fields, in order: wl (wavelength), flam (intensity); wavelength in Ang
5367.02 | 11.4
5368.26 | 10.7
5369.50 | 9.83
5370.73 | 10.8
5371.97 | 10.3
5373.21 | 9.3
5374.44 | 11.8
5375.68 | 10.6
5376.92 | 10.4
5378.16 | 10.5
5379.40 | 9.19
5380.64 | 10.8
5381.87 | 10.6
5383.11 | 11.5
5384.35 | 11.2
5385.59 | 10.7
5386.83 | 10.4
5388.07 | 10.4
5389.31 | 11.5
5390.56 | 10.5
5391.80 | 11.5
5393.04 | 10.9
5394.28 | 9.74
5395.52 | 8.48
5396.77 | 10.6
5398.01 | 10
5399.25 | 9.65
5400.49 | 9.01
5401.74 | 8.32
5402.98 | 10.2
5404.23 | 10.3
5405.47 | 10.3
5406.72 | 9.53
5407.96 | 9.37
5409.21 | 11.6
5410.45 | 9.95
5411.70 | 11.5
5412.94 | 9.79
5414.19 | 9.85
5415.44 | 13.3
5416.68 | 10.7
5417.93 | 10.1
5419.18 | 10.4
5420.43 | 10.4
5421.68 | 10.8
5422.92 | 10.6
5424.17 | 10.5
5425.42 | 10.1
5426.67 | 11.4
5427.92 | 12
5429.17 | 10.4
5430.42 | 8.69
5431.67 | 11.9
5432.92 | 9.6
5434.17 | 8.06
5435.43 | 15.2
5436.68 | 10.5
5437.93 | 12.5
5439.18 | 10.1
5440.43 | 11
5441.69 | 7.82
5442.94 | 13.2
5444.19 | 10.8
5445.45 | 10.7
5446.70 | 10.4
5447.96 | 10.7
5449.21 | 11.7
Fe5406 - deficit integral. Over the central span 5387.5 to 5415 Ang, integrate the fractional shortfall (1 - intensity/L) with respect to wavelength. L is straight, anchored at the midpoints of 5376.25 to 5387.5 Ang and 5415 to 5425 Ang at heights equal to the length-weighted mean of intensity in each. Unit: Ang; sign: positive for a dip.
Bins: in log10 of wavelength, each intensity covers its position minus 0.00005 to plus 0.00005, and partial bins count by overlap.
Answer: 1.4 Ang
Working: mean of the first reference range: 10.6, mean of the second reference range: 10.8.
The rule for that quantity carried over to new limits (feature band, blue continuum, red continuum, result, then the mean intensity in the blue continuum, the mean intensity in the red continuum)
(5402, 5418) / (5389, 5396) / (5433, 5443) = 0.19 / 10.4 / 10.8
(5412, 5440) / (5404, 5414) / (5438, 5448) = -0.79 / 10.3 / 10.7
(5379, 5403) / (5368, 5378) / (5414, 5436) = 0.68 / 10.5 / 10.8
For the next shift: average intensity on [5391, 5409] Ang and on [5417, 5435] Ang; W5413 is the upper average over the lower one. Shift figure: 1.05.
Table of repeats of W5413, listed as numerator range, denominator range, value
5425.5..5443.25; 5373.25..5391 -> 1.01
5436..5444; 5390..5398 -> 1.06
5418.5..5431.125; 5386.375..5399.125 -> 1.02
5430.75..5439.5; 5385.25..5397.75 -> 1.06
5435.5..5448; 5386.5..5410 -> 1.08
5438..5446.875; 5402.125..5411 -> 1.06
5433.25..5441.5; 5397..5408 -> 1.13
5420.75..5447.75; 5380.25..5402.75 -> 1.04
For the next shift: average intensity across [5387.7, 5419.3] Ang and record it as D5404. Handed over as 10.3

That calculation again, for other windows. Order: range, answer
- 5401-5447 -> 10.6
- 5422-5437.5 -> 10.8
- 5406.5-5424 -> 10.6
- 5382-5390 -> 10.9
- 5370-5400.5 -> 10.4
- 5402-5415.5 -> 10.3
